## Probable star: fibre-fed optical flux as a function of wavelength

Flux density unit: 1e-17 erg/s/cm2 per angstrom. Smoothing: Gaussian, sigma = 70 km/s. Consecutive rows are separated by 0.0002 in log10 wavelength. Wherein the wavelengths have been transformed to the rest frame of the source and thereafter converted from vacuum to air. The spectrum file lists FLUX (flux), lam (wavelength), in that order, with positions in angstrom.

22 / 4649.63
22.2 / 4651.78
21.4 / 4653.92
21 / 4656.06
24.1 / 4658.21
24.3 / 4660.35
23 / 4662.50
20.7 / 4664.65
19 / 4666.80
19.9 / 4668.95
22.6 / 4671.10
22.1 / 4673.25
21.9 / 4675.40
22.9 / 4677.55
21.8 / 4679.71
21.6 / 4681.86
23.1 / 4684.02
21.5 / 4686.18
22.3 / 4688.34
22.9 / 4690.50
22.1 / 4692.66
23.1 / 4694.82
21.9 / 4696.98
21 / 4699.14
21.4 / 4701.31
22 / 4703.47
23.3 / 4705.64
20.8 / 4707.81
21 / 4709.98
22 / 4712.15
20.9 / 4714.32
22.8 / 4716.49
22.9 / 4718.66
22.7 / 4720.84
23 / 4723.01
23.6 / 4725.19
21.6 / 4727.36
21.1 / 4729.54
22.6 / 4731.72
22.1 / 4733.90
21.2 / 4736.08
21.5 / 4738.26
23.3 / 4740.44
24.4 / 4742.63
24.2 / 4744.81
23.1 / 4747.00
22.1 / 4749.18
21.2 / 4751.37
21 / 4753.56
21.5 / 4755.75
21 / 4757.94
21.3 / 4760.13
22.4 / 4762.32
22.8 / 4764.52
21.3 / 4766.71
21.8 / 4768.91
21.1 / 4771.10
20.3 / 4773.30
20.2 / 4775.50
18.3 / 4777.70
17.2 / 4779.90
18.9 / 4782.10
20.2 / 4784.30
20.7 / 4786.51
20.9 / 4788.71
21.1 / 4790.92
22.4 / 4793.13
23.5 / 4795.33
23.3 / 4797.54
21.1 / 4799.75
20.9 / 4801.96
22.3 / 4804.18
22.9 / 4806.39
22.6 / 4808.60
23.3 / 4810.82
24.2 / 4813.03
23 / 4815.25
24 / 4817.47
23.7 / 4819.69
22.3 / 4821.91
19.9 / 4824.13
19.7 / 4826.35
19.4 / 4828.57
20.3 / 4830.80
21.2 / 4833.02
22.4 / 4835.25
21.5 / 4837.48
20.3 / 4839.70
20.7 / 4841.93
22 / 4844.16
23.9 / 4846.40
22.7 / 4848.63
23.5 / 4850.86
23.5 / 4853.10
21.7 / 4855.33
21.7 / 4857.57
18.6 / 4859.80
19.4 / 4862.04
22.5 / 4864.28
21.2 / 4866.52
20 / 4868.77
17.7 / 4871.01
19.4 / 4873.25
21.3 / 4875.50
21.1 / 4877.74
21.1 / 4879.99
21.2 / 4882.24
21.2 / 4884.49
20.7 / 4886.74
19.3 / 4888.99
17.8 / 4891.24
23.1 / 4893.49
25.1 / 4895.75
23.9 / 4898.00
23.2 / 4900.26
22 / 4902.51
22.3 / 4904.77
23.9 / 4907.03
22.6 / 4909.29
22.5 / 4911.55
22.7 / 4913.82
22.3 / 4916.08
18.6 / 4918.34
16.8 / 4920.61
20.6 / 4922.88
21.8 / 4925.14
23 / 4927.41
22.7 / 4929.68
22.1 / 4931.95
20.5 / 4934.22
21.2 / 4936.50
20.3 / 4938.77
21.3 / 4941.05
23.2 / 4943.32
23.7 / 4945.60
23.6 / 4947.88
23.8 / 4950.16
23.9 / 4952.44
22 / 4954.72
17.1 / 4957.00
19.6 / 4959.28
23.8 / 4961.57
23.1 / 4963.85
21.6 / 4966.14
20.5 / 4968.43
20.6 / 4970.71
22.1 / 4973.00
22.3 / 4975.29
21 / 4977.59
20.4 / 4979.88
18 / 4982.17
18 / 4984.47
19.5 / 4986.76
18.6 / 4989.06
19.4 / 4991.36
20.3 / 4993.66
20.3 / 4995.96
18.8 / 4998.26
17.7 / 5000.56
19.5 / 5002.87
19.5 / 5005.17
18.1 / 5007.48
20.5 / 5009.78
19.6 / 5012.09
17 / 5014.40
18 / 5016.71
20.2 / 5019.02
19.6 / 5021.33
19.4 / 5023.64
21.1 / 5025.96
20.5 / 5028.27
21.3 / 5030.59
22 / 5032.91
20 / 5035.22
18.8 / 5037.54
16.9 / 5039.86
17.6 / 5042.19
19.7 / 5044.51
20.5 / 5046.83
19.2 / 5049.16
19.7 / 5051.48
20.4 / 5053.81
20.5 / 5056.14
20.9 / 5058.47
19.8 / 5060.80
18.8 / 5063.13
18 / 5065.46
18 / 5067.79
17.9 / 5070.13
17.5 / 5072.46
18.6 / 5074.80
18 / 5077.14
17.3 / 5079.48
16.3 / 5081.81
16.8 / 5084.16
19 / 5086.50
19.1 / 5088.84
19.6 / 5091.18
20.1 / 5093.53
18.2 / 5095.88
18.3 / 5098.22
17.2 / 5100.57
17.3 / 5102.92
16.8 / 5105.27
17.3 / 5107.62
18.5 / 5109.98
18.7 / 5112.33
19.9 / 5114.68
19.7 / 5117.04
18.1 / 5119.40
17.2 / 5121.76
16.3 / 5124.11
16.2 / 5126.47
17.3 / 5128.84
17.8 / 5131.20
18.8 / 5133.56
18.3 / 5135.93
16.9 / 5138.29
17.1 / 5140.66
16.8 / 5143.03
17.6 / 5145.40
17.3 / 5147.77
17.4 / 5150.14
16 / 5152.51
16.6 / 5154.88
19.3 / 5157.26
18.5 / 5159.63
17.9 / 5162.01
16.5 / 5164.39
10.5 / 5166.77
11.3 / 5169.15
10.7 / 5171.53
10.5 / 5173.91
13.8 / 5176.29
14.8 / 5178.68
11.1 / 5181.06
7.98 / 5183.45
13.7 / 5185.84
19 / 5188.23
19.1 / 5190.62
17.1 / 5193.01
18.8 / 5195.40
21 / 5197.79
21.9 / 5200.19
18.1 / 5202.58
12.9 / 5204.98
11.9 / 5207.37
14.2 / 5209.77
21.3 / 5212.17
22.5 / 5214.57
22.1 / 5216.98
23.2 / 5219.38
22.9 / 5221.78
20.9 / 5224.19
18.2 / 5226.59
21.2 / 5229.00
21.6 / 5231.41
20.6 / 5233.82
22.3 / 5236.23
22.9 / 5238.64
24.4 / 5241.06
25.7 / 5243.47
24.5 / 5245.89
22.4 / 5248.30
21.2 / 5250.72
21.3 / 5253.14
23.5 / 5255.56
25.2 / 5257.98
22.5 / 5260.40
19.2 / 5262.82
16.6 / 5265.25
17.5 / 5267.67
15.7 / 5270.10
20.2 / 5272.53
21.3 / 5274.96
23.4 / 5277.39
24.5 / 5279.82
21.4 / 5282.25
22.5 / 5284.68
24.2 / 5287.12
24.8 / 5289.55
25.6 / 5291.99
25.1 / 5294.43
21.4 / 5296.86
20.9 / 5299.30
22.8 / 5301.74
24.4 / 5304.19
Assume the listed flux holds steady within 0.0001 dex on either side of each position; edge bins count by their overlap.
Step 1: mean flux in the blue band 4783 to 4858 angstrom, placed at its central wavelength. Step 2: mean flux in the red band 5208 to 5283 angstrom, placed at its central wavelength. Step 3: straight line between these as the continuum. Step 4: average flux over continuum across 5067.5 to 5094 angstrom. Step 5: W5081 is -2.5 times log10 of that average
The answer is 0.19 mag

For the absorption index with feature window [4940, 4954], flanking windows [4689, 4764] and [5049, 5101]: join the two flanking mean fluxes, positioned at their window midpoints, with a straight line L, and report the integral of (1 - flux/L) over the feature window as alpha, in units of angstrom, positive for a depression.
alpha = -2.3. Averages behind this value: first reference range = 22.2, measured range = 23.2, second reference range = 18.7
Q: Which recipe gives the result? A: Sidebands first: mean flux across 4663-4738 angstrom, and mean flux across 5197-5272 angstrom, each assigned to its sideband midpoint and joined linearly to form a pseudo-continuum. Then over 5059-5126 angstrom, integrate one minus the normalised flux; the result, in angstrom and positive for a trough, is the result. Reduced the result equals 9.0 angstrom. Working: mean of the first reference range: 21.9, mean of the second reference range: 20.6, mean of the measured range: 18.2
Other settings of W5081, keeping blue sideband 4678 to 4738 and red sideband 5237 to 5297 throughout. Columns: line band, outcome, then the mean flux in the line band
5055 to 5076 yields 0.177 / 18.9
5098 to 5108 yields 0.273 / 17.3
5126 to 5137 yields 0.245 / 17.8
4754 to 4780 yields 0.060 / 20.9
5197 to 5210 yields 0.312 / 16.7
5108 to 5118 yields 0.169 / 19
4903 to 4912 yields -0.030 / 22.8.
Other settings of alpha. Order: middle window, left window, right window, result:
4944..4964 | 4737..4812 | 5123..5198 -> -3.5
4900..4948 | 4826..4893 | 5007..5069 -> -3.3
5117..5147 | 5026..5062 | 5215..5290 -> 4.7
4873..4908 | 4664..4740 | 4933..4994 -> -0.6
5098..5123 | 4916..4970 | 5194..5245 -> 3.3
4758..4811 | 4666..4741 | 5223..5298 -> 1.8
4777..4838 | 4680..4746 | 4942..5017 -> 0.4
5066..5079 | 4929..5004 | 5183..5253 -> 1.6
